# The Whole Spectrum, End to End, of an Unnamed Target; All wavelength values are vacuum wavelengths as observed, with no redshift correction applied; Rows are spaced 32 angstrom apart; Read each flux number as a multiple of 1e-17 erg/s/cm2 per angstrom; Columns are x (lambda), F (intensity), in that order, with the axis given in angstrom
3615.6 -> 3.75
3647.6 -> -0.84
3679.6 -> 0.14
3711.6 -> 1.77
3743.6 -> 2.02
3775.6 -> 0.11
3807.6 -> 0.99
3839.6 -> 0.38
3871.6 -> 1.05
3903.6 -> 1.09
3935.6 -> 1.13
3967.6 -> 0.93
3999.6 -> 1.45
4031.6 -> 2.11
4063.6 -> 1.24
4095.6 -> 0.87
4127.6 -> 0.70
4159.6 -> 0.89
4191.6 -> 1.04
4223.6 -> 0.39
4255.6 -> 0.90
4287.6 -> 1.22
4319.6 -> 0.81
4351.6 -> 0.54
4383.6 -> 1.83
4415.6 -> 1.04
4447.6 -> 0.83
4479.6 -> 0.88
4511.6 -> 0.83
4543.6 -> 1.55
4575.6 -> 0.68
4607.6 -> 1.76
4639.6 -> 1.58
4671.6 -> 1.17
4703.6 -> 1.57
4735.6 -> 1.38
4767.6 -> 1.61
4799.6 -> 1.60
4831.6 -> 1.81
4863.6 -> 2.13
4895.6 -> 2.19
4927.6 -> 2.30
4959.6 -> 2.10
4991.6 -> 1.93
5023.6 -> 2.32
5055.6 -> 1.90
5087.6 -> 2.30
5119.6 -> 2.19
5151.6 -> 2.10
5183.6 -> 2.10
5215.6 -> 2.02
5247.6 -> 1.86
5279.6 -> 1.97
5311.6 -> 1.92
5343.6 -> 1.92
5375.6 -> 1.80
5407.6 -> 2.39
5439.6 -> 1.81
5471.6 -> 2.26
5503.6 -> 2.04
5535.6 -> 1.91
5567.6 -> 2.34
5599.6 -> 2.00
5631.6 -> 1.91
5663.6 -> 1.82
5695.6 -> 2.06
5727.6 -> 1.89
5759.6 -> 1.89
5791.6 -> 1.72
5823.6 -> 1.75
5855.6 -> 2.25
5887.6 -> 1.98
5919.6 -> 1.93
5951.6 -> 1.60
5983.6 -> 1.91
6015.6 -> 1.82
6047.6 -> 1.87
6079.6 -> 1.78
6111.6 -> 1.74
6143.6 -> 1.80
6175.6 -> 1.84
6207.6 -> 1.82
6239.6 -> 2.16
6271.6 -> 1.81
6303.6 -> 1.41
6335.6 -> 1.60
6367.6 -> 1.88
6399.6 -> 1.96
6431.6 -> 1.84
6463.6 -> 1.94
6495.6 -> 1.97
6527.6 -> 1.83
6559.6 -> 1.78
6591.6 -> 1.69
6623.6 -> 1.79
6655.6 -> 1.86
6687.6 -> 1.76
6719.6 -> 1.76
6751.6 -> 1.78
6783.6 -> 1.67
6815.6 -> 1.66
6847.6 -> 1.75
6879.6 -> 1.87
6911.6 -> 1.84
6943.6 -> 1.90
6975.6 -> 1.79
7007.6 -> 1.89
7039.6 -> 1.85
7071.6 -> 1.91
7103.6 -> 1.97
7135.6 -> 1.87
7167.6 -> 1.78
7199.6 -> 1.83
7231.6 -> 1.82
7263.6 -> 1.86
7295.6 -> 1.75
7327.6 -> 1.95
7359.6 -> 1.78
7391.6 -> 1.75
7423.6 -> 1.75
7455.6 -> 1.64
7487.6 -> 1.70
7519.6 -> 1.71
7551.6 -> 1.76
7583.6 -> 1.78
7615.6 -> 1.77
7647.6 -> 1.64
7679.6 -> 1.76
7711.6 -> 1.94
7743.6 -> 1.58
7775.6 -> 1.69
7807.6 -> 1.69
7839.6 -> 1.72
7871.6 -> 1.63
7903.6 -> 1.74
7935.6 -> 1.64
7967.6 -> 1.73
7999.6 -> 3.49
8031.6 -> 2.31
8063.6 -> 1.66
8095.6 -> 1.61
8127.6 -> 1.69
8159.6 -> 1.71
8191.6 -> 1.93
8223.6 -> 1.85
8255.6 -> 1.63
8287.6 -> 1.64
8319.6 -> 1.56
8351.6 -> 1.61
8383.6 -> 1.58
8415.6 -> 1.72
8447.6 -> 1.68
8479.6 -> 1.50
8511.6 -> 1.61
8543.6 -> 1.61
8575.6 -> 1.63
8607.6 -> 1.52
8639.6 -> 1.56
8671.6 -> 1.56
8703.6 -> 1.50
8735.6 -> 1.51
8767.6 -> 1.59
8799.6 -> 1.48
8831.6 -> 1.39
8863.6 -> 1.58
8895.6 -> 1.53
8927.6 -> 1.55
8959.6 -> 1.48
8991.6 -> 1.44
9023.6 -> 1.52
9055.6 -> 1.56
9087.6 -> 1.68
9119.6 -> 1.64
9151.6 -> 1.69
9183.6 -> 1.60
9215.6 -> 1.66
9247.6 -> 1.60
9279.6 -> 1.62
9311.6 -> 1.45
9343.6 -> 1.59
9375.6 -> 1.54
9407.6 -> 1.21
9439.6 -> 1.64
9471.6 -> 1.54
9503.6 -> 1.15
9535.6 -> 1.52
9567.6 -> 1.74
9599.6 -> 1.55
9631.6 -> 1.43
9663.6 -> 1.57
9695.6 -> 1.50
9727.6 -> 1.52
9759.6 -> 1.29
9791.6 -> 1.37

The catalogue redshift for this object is 0.22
